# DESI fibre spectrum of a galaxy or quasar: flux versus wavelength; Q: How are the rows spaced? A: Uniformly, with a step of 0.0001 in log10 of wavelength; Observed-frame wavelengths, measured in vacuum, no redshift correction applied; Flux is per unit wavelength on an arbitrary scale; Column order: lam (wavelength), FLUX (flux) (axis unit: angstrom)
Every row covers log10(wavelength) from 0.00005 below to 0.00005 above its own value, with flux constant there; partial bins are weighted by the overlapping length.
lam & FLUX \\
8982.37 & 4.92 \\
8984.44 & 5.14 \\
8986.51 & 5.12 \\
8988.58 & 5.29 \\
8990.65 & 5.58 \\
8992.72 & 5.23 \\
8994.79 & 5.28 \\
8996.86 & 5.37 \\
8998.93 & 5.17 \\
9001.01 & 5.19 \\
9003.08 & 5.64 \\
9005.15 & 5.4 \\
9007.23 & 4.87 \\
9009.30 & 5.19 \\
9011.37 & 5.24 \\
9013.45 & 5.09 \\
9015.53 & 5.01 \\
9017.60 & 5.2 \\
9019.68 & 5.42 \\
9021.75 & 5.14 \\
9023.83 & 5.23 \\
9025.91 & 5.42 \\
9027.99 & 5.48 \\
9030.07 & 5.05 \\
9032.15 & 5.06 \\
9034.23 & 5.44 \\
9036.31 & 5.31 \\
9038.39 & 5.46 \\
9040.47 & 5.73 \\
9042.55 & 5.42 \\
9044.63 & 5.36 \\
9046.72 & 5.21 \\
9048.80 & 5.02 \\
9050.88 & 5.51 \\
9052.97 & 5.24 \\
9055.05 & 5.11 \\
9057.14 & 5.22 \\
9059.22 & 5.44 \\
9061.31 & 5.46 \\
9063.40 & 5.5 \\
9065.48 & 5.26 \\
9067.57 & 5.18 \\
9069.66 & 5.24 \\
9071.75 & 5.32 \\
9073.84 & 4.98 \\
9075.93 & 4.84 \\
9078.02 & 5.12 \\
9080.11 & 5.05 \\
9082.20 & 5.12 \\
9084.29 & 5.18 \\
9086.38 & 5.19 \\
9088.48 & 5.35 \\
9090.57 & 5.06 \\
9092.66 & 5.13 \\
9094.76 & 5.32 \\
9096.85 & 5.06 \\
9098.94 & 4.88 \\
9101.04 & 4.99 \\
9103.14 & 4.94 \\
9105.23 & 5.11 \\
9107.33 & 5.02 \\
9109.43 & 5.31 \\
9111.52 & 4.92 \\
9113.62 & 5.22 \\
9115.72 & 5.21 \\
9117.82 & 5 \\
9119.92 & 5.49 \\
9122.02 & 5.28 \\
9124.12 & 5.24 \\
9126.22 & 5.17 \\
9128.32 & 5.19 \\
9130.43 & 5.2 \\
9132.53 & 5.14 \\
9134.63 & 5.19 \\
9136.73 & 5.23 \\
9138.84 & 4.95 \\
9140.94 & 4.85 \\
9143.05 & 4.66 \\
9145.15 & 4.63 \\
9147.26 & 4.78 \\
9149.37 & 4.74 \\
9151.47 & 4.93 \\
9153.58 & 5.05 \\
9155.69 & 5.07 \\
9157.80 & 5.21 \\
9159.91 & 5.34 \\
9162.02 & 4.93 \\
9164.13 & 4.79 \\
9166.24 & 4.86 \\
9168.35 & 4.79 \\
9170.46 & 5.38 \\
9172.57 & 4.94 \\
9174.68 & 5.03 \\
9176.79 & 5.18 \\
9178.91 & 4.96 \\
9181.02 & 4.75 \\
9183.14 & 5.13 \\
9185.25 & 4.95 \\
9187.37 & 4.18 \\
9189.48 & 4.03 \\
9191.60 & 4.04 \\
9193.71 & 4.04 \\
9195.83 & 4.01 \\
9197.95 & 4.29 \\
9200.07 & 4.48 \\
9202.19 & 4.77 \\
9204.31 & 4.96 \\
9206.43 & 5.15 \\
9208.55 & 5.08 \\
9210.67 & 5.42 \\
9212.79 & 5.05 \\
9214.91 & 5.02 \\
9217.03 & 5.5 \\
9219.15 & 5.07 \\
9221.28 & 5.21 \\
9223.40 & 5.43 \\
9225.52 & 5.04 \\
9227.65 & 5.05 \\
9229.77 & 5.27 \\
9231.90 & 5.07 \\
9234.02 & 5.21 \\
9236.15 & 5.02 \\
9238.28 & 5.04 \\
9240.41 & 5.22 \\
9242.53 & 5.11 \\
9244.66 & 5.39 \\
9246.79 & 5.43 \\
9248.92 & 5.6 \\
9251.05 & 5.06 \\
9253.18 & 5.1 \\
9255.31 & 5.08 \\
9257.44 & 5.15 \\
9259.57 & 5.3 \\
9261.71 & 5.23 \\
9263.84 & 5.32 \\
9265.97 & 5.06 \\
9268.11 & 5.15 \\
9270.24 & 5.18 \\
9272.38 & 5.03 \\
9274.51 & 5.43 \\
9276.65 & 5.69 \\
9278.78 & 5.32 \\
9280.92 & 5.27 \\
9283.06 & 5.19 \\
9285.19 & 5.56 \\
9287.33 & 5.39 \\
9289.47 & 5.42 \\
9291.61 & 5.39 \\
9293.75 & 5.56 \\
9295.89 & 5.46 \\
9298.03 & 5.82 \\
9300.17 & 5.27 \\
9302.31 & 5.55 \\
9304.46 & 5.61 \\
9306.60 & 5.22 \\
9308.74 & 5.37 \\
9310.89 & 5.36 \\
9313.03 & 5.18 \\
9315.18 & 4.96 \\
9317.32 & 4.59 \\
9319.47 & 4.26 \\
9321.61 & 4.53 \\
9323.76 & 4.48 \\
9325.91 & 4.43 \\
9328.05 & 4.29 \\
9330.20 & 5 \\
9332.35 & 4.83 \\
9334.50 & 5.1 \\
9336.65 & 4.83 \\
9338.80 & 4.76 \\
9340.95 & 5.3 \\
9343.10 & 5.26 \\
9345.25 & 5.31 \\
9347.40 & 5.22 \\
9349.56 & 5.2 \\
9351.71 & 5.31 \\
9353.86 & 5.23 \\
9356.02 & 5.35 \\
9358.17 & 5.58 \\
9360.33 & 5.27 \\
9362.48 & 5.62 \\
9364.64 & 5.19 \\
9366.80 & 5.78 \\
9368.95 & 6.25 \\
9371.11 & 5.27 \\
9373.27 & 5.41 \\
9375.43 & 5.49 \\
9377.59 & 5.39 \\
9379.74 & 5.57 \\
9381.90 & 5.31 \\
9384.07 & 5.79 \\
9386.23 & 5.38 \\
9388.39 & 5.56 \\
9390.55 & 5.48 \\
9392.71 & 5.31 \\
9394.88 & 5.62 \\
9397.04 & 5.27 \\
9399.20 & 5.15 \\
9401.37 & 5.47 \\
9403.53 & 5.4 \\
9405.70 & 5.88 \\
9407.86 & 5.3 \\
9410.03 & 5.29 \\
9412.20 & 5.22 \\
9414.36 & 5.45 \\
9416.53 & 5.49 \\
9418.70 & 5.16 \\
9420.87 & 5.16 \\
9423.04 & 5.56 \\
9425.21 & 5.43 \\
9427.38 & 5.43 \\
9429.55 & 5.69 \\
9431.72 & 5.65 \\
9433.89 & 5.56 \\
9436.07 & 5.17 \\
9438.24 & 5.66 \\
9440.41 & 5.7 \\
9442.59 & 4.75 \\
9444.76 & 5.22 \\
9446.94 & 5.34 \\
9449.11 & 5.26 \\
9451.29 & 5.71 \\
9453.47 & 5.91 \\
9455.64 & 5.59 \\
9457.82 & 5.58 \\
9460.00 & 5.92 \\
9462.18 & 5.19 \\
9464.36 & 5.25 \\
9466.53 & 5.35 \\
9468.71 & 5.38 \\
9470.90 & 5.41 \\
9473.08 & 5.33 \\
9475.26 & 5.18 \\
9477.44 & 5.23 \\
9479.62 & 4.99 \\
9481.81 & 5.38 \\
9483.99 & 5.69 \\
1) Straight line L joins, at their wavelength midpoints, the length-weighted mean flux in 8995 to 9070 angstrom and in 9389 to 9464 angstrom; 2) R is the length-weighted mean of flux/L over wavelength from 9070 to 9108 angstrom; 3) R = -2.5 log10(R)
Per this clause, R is 0.044 mag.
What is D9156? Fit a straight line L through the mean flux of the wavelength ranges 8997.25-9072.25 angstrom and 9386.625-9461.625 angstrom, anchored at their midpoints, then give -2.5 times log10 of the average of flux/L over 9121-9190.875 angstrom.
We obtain 0.08 mag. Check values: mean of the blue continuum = 5.28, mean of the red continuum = 5.45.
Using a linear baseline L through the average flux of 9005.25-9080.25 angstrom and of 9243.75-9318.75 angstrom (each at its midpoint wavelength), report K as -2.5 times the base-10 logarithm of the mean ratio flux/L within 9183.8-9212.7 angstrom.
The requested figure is 0.15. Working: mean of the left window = 5.25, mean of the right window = 5.3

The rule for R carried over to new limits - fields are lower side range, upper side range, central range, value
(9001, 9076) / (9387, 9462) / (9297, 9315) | 0.00 mag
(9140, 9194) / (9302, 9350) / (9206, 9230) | -0.07 mag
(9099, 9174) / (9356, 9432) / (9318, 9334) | 0.17 mag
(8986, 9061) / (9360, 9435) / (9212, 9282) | 0.04 mag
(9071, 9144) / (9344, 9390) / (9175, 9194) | 0.13 mag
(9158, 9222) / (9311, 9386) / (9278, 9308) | -0.08 mag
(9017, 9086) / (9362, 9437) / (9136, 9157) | 0.09 mag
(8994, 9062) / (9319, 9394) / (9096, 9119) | 0.04 mag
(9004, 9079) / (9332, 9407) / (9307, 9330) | 0.13 mag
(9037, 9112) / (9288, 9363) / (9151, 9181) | 0.03 mag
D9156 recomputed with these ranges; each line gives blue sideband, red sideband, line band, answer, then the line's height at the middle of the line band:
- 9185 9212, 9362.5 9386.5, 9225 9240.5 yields -0.08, 4.75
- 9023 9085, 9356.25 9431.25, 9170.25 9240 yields 0.10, 5.35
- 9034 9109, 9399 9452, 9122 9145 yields 0.04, 5.25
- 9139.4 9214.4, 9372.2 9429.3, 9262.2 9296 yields -0.05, 5.09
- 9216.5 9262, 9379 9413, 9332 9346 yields 0.06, 5.35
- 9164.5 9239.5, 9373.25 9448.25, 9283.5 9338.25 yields 0.02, 5.17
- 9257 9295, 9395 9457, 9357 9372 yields -0.04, 5.38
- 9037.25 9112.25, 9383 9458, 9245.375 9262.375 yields 0.02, 5.33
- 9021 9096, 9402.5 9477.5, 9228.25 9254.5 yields 0.03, 5.34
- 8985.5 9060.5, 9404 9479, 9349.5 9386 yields -0.02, 5.4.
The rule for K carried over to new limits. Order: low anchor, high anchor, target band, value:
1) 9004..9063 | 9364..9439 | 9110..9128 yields 0.03 mag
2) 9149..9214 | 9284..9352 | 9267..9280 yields -0.06 mag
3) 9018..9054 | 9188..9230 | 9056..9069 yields -0.02 mag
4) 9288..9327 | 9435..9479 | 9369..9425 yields -0.03 mag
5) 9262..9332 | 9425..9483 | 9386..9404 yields -0.02 mag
